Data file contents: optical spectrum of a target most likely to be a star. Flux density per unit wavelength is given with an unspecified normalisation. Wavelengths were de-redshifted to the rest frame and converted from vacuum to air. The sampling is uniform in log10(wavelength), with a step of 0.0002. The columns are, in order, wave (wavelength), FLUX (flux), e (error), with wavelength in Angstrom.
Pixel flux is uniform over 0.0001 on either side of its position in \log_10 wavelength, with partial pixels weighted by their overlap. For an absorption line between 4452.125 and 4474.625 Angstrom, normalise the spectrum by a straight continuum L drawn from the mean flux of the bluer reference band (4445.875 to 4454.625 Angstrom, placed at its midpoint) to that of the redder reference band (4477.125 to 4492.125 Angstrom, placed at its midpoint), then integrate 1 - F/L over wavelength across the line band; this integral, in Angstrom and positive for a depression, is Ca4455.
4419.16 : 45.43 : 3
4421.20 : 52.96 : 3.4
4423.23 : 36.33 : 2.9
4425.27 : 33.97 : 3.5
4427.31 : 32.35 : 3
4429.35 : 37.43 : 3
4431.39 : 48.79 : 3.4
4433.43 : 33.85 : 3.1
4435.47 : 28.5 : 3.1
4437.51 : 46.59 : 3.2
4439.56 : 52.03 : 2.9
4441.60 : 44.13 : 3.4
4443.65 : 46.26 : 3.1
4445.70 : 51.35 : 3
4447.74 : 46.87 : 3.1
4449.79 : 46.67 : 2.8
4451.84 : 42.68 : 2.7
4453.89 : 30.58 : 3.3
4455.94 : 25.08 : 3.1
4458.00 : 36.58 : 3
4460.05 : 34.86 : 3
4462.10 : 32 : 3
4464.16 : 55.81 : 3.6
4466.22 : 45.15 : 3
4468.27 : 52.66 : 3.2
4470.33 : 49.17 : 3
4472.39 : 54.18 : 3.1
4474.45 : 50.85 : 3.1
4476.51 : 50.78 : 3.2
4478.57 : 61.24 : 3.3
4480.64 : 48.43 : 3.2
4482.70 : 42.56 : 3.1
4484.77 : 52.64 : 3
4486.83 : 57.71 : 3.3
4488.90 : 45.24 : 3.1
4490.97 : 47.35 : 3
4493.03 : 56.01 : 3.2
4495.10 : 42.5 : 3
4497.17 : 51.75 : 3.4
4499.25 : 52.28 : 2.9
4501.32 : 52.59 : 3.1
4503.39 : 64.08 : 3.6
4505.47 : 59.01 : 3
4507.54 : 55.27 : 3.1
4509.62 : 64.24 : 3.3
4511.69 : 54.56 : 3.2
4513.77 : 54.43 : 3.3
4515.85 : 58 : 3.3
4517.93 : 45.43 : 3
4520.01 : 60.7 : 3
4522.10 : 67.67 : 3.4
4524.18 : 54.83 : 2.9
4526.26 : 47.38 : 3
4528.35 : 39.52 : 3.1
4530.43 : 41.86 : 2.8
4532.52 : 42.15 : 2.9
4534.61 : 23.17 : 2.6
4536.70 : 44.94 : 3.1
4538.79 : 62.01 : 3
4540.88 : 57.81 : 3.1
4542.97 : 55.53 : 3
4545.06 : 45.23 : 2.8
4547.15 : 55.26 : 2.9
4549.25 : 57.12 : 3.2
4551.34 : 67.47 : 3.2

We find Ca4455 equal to 2.0 Angstrom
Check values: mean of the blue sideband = 43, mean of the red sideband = 50.8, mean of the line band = 42.1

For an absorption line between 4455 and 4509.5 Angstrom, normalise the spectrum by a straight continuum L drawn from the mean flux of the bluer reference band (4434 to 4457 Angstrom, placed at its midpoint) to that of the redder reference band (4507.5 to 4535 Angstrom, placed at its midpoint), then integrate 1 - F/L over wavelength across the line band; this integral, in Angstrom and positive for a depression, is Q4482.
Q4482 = -3.47 Angstrom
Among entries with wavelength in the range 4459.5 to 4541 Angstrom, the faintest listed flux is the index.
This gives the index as 23.17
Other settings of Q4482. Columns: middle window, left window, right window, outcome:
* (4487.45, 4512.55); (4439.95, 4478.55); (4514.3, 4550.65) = -3.0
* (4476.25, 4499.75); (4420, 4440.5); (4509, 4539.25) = -2.2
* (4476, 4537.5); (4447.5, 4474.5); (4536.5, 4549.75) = -2.9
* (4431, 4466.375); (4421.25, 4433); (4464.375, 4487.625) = 2.3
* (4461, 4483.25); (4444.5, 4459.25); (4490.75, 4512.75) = -1.7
